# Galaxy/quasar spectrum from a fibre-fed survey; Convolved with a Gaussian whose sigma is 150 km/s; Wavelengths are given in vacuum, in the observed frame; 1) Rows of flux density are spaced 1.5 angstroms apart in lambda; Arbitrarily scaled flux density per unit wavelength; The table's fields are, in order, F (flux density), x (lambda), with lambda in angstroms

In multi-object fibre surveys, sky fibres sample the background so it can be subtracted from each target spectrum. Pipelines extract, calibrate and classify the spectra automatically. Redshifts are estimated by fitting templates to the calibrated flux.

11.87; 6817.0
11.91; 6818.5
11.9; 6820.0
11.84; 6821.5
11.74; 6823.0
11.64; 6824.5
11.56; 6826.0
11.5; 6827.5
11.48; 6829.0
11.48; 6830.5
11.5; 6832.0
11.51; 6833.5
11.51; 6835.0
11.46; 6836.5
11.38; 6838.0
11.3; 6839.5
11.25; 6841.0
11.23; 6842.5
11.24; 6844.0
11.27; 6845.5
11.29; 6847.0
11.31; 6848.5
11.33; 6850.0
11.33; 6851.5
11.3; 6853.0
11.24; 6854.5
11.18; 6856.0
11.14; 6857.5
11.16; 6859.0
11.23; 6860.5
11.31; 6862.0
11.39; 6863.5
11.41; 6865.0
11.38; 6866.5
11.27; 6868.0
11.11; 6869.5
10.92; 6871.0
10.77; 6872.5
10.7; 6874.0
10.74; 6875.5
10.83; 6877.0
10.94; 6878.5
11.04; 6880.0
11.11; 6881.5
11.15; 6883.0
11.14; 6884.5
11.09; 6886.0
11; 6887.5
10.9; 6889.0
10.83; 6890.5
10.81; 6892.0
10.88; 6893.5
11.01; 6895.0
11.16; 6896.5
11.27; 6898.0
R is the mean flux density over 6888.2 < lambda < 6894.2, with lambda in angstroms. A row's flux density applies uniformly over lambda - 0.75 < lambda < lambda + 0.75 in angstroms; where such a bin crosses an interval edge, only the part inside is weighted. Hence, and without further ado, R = 10.9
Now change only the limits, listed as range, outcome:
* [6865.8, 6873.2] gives 11.1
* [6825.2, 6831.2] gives 11.5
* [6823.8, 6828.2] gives 11.6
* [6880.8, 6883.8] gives 11.1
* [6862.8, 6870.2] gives 11.3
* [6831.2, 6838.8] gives 11.5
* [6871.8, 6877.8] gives 10.8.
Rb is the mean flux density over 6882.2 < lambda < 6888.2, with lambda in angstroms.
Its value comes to 11.1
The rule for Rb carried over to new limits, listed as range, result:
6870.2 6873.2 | 10.9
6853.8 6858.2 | 11.2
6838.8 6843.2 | 11.3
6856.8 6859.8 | 11.2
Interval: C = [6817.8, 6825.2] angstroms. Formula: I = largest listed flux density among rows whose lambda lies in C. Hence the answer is 11.91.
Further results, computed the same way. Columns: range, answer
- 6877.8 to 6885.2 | 11.15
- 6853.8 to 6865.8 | 11.41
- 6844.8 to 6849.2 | 11.31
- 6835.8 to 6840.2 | 11.46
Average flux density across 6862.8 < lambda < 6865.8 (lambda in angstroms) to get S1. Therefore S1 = 11.4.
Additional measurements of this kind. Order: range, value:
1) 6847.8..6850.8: 11.3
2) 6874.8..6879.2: 10.8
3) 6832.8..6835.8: 11.5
